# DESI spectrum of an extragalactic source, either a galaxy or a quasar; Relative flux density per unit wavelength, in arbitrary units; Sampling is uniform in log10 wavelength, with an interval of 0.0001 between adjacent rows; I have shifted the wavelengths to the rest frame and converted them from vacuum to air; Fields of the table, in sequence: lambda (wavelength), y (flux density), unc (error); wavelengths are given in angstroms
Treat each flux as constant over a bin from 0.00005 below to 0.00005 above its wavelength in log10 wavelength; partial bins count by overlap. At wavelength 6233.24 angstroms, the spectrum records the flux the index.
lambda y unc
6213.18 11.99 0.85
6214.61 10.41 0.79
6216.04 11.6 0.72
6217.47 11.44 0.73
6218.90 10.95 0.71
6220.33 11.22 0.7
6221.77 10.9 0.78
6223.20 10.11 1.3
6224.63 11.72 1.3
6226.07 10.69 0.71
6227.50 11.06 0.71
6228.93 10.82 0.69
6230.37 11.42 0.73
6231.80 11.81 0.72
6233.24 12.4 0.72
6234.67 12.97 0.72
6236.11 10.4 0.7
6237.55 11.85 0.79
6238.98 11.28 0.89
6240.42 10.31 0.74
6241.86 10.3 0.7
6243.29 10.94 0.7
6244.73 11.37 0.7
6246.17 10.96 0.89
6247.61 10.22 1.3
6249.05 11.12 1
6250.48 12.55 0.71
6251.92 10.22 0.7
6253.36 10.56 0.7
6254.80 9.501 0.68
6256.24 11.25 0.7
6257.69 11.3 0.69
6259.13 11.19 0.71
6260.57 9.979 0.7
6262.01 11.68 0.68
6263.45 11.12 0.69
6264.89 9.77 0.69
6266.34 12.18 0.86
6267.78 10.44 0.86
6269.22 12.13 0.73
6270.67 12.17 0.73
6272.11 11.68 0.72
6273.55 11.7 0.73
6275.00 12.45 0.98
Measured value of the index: 12.4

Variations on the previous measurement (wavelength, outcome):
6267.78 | 10.44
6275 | 12.45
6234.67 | 12.97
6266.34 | 12.18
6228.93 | 10.82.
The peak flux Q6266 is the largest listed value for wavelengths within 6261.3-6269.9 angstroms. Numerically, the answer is 12.18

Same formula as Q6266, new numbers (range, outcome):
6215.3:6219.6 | 11.6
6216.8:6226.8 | 11.72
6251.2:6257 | 11.25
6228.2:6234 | 12.4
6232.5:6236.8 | 12.97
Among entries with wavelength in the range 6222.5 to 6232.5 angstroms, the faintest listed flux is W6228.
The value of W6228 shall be 10.11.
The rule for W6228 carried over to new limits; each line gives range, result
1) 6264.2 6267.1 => 9.77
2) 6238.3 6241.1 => 10.31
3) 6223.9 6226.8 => 10.69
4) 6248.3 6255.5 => 9.501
